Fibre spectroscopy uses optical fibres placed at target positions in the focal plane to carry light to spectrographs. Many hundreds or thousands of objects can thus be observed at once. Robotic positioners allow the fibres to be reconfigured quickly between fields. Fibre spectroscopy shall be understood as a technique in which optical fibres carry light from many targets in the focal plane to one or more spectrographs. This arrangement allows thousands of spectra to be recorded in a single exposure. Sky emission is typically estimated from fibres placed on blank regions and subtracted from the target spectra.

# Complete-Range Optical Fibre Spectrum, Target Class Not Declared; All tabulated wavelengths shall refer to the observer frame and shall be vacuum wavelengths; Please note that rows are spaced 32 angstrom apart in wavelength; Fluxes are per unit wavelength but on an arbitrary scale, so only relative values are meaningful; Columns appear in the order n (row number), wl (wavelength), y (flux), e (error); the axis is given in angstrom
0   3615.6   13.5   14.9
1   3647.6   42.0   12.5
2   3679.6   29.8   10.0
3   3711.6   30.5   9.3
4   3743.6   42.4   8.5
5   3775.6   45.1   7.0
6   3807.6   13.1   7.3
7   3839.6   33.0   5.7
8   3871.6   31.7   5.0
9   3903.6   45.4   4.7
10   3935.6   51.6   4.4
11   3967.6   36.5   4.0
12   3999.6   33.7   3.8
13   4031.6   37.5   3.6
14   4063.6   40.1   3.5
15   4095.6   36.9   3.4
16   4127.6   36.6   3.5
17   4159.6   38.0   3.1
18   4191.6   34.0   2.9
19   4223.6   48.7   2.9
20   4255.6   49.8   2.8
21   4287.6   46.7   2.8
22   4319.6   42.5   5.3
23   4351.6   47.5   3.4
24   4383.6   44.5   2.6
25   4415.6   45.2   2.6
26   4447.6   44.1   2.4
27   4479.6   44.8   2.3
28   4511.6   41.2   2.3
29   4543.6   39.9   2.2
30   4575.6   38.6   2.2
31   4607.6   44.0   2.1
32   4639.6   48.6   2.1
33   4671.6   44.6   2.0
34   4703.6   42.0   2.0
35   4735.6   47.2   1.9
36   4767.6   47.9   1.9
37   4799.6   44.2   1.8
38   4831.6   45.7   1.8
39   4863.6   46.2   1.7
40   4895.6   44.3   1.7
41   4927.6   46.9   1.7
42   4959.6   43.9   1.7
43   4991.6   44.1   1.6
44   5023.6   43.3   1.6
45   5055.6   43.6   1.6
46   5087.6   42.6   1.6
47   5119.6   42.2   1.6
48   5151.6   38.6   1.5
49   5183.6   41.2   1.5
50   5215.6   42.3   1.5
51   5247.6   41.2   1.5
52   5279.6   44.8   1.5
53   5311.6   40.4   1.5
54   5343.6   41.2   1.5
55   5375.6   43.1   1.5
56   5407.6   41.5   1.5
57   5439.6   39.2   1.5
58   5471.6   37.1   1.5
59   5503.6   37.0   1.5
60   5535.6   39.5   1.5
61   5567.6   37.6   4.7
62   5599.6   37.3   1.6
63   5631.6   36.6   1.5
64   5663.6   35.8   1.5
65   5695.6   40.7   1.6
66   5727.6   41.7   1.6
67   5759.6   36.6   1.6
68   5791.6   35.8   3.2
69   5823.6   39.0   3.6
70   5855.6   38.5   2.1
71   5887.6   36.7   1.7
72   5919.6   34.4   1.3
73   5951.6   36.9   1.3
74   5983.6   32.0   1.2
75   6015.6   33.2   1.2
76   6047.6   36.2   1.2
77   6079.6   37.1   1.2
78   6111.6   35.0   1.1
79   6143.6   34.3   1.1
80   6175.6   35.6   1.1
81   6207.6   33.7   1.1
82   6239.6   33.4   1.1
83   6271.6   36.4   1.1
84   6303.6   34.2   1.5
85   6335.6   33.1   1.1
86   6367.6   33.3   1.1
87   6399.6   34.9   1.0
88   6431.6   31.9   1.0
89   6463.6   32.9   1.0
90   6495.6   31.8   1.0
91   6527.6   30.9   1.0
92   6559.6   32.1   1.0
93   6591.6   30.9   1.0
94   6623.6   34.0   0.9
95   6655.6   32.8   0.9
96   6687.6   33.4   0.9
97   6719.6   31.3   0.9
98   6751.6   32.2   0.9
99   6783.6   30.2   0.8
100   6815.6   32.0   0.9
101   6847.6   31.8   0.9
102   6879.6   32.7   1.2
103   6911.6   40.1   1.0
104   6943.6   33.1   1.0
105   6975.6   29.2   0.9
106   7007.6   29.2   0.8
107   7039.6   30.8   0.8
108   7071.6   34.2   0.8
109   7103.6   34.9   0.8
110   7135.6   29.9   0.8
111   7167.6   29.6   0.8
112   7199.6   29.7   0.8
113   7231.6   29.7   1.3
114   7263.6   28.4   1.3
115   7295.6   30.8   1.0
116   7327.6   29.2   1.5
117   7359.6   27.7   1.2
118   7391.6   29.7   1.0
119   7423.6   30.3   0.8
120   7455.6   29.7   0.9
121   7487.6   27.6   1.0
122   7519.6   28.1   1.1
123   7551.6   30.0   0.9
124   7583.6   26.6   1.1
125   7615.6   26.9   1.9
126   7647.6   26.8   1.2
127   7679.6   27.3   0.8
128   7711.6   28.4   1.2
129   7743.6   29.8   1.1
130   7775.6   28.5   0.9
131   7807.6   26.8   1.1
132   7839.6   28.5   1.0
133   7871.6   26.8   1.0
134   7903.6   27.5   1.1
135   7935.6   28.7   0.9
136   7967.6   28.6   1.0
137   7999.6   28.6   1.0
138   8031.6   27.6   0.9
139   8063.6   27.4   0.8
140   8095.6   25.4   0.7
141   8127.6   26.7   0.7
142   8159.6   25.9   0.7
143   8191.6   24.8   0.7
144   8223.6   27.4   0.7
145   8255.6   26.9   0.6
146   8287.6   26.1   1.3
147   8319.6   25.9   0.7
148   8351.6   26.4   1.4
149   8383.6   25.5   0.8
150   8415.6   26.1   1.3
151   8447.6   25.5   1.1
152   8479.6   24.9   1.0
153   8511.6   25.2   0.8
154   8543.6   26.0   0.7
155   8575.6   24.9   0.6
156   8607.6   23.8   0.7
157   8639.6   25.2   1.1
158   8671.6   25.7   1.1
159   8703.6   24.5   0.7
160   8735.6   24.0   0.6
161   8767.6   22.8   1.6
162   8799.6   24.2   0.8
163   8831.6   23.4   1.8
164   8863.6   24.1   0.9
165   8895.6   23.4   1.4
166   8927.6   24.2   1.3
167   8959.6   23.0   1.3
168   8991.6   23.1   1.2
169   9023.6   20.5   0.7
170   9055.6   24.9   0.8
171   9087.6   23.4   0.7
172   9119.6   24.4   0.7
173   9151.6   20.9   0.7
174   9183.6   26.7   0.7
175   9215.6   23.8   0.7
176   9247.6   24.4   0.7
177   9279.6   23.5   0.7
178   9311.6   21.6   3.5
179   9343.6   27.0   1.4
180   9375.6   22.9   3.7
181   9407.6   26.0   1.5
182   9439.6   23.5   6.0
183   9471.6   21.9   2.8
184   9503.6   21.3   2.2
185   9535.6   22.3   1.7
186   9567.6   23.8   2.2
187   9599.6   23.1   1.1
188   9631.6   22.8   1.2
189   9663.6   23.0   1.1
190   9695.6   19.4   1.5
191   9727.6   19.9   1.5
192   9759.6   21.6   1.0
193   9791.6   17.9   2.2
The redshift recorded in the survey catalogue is 0.055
